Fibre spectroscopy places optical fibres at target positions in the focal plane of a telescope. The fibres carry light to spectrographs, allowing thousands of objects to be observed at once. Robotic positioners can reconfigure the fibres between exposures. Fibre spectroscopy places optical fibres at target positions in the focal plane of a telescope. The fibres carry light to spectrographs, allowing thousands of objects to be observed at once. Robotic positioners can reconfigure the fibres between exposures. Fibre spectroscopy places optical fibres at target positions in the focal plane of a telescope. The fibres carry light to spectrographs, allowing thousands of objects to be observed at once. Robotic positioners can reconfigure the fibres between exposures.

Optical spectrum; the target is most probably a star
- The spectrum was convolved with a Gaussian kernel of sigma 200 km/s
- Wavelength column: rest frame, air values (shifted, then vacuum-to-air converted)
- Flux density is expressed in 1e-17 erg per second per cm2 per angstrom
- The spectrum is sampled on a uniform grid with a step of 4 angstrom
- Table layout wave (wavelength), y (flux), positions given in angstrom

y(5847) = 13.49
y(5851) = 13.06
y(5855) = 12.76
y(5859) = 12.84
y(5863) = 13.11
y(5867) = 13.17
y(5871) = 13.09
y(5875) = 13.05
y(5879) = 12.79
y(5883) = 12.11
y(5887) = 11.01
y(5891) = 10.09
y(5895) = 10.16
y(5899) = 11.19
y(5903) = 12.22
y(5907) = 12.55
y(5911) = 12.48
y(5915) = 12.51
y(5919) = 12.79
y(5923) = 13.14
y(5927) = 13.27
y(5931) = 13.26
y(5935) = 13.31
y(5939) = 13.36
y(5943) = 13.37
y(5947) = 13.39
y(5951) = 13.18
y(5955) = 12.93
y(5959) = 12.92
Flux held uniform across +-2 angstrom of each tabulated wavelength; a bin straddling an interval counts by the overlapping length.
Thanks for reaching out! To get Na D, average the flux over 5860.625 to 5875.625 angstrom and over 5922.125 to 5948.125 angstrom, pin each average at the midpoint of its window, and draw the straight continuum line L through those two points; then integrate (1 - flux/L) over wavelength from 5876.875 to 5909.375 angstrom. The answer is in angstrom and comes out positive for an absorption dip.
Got 4.1 angstrom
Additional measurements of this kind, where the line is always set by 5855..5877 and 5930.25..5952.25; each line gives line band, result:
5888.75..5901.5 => 2.5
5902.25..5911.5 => 0.5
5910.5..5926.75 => 0.5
